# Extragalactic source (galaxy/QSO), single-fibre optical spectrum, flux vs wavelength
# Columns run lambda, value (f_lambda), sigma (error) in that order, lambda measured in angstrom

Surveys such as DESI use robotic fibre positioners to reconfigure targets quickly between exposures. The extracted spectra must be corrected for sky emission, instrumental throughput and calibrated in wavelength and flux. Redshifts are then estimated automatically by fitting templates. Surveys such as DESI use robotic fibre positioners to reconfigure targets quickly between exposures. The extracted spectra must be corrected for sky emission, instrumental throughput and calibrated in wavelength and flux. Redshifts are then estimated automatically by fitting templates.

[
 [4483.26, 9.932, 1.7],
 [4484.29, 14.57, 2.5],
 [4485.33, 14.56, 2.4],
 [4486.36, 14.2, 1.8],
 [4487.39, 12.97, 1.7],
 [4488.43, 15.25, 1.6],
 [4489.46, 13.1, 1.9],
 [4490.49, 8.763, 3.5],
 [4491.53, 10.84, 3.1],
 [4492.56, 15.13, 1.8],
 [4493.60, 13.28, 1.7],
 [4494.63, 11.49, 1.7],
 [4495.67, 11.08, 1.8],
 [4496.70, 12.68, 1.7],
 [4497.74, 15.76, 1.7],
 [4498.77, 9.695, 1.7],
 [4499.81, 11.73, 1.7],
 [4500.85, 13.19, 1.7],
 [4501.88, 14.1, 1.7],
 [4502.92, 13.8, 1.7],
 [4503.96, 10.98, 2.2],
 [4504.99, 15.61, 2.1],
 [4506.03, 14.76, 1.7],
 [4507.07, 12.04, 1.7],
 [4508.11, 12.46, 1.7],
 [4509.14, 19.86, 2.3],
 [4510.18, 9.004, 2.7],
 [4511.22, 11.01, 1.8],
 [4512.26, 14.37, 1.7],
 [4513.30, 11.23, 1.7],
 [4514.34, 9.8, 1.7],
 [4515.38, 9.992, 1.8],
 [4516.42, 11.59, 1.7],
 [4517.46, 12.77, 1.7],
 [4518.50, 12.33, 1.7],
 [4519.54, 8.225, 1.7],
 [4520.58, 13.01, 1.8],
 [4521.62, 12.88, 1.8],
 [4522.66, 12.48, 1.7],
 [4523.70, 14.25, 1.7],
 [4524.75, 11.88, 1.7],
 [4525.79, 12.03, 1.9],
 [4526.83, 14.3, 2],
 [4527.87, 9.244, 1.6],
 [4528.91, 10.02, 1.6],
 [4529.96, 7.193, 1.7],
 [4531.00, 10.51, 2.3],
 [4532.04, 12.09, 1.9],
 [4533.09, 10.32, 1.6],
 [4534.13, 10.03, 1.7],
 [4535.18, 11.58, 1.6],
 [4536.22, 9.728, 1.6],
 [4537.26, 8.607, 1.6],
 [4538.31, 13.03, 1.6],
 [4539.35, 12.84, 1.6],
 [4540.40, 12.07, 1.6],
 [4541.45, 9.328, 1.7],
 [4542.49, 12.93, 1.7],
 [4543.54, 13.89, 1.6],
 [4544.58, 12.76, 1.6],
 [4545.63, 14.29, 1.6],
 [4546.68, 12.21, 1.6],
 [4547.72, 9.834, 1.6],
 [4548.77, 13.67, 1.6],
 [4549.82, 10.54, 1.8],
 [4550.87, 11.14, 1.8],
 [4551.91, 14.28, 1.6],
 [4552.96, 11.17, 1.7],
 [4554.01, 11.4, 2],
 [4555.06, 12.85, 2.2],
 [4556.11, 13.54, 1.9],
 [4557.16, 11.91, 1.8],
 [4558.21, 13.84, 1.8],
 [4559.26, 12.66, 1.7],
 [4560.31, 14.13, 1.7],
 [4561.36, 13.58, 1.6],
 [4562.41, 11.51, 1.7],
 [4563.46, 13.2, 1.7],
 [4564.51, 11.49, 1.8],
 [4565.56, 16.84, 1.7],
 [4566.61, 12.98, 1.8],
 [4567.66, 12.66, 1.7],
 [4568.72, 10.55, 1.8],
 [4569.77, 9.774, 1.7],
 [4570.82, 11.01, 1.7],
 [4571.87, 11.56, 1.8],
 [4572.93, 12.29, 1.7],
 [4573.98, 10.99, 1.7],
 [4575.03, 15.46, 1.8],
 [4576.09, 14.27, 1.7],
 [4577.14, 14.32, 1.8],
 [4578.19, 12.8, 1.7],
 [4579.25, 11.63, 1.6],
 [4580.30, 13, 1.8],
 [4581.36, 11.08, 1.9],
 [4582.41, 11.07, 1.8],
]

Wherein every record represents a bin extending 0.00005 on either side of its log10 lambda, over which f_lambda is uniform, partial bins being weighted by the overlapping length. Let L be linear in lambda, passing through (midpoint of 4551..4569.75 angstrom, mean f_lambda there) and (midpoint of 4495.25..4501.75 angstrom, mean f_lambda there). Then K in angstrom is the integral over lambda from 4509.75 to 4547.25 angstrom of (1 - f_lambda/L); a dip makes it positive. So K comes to 3.3 angstrom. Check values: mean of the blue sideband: 12.5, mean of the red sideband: 12.7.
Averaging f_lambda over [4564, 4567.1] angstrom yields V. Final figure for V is 13.8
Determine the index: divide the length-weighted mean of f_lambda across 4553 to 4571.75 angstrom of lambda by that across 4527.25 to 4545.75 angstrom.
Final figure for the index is 1.13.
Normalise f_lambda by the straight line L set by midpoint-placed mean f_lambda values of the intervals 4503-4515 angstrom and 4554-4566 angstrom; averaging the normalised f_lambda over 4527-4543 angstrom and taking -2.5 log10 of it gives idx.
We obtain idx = 0.21 mag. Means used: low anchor 12.8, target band 10.7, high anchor 13.1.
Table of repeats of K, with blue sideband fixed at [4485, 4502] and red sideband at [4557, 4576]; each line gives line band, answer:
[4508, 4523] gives 0.8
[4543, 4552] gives 0.2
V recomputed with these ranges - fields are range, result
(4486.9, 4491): 12.5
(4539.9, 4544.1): 12.1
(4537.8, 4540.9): 12.7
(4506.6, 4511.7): 12.9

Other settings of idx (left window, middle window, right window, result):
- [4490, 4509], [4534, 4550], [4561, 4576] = 0.072 mag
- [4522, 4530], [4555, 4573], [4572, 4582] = -0.005 mag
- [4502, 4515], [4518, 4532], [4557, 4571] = 0.125 mag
